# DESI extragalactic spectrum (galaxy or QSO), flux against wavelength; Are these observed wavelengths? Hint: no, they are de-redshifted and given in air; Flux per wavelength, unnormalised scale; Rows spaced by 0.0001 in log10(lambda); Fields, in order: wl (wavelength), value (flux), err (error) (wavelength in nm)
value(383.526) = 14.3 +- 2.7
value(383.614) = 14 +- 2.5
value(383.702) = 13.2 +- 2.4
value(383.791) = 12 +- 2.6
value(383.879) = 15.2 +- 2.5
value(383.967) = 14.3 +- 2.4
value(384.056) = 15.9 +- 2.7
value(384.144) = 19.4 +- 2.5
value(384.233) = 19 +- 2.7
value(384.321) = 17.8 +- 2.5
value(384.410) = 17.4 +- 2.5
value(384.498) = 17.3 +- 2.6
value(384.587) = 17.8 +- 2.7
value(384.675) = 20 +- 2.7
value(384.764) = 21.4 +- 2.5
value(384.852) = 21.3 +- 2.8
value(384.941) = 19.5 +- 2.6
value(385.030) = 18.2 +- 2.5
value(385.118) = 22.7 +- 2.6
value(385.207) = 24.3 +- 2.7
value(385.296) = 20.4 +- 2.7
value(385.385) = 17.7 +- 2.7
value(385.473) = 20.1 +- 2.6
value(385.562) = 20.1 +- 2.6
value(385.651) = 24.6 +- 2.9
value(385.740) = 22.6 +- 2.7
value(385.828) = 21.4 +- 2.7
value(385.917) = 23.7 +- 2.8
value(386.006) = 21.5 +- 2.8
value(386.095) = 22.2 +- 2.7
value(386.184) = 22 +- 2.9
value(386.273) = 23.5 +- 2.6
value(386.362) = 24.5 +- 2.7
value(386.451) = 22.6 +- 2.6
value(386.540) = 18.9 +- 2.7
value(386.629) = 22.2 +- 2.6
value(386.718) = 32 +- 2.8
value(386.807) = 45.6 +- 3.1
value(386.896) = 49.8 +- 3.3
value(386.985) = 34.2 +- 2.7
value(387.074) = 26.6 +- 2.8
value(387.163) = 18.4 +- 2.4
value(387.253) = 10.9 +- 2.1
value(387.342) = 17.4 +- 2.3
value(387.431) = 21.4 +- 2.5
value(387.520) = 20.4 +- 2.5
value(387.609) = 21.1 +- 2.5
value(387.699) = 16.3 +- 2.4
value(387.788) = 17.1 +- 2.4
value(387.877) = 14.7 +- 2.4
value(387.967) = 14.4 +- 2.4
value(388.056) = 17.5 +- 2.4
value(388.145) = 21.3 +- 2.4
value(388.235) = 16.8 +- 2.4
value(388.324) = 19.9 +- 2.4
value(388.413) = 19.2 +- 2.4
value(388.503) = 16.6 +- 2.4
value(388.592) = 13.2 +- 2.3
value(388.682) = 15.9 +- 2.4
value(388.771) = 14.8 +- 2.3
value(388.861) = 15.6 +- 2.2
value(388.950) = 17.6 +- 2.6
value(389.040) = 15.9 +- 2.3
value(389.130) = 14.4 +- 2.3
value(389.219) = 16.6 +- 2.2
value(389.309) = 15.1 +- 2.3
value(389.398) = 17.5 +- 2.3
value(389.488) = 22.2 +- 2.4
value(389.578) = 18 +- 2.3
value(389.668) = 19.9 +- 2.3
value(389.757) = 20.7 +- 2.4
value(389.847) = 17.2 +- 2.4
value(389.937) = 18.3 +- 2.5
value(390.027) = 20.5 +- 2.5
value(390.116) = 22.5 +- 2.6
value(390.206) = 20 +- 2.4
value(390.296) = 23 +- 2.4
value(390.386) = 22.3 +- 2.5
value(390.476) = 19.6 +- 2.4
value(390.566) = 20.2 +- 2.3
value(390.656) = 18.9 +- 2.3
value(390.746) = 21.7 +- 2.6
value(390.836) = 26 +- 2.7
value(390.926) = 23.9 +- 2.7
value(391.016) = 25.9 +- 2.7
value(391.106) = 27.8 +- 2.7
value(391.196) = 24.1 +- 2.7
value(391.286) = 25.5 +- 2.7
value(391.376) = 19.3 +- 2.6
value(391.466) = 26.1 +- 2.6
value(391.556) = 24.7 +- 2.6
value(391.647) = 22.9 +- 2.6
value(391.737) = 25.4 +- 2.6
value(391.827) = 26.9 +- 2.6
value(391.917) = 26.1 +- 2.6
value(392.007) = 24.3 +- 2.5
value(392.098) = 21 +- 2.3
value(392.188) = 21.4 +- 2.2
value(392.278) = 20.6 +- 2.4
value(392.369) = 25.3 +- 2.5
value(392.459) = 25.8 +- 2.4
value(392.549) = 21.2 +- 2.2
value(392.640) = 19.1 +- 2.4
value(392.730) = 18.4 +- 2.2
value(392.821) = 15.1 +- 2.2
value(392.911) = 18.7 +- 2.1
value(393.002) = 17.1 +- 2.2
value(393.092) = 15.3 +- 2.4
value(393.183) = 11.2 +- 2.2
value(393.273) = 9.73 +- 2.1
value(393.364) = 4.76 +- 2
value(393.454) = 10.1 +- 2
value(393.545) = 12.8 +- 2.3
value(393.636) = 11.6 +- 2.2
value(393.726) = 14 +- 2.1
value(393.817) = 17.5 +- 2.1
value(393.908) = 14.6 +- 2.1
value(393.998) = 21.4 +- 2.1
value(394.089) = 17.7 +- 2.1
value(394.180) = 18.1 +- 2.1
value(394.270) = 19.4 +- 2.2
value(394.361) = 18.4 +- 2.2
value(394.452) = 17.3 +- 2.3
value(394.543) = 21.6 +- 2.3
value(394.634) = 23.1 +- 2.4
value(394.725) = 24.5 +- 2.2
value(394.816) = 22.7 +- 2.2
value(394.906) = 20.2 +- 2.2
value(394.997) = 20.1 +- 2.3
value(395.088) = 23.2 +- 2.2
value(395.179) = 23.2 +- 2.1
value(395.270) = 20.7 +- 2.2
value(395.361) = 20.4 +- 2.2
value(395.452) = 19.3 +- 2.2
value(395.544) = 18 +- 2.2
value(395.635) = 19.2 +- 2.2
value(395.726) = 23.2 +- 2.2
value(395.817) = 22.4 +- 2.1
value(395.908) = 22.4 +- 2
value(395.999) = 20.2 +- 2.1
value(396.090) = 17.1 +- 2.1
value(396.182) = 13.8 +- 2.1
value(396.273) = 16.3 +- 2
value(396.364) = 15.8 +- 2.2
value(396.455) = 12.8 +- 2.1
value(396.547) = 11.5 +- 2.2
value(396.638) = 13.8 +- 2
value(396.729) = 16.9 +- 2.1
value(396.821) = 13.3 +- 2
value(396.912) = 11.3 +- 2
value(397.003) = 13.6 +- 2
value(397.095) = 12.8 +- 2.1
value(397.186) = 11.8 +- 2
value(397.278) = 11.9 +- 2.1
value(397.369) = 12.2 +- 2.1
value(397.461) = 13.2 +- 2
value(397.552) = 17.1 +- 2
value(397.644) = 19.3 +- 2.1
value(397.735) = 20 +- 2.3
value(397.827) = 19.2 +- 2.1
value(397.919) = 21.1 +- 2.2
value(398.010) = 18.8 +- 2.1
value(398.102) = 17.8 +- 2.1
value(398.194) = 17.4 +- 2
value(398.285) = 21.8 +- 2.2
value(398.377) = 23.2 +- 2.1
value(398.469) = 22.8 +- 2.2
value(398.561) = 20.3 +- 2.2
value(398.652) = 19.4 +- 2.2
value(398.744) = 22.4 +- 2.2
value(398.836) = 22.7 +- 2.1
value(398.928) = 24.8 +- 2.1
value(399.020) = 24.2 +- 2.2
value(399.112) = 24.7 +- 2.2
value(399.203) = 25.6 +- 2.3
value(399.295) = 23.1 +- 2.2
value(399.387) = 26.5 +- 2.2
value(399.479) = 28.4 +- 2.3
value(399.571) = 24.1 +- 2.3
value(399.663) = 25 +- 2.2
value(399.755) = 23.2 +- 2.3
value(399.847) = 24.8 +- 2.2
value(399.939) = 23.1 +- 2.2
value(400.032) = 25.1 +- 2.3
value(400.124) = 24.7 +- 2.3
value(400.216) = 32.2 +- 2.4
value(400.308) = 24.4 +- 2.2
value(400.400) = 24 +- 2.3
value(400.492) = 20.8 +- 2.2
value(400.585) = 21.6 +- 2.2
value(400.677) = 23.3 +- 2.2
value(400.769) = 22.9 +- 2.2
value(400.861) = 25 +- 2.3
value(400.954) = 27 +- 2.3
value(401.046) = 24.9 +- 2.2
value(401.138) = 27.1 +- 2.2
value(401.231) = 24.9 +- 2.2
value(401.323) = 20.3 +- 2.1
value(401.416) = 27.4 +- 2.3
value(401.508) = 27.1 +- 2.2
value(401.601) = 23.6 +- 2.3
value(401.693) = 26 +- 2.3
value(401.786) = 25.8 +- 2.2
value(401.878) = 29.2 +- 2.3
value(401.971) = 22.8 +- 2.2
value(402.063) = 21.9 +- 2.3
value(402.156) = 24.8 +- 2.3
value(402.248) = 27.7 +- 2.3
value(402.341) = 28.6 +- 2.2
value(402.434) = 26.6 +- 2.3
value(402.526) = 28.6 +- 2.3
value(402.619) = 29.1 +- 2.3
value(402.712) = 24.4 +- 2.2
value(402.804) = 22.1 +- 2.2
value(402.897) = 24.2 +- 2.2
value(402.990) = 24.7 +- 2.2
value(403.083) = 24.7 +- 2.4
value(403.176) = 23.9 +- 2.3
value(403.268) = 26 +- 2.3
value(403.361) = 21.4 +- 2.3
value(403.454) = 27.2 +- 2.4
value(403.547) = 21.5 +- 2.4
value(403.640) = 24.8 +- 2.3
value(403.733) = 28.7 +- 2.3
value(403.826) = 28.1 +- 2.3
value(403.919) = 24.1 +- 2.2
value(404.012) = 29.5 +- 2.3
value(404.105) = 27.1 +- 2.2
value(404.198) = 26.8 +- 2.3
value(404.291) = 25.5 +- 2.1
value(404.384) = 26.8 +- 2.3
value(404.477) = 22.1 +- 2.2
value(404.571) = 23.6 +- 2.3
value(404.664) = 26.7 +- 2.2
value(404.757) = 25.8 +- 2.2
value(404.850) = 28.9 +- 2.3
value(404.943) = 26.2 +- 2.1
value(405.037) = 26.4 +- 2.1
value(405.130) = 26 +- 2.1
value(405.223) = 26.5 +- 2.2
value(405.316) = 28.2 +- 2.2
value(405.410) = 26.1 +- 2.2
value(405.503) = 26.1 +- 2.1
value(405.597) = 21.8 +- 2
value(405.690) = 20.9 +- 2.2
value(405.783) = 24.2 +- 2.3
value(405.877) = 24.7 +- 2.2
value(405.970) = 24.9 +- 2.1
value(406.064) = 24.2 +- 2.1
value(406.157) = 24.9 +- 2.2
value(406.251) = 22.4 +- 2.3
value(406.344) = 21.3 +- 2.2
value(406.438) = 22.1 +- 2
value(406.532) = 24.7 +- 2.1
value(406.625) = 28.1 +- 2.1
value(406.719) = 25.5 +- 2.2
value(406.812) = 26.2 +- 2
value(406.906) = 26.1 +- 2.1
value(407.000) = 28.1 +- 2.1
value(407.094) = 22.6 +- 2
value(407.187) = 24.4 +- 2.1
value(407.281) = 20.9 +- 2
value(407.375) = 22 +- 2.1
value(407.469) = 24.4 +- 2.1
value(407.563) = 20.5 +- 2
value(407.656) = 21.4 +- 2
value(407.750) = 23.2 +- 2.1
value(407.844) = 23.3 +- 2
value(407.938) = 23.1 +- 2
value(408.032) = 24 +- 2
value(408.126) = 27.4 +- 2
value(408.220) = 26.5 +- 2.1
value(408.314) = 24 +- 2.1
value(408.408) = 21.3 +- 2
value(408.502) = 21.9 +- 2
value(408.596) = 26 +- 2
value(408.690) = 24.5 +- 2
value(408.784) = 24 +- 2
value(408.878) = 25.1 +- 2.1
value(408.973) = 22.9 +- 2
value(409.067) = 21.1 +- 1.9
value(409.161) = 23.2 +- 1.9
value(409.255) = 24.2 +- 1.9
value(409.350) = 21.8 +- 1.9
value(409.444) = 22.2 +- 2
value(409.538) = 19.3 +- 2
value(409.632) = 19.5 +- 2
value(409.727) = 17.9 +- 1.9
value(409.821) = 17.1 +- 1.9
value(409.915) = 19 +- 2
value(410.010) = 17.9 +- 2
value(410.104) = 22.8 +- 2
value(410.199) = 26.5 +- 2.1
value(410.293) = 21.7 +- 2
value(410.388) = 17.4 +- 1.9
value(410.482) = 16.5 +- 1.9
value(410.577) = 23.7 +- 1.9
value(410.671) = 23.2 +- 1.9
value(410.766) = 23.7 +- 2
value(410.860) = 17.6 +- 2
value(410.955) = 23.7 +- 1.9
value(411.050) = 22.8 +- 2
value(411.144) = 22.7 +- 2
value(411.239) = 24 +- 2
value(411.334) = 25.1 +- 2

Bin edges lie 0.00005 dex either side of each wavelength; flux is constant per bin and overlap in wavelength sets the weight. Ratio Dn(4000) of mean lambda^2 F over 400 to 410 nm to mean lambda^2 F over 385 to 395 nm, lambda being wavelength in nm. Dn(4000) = 1.3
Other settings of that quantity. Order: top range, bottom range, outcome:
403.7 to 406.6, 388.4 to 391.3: 1.39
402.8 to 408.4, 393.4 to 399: 1.43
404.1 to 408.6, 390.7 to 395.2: 1.31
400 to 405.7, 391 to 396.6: 1.37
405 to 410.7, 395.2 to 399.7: 1.28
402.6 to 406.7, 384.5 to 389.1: 1.31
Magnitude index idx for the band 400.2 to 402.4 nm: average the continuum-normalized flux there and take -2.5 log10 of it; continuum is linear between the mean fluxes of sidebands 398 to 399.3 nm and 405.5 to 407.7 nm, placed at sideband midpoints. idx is -0.11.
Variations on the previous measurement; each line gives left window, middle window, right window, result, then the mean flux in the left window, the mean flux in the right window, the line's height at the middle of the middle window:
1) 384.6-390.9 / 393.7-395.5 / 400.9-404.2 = 0.157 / 20.8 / 25.6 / 23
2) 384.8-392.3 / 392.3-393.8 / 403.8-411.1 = 0.361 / 21.4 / 23.7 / 22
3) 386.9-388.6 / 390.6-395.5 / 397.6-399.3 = 0.023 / 19.7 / 21.5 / 20.6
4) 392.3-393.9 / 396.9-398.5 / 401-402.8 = 0.232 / 15.8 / 25.8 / 21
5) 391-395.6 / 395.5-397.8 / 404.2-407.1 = 0.306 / 19.8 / 25.1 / 21.3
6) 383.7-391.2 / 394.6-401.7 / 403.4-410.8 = 0.070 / 20.4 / 23.8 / 22.3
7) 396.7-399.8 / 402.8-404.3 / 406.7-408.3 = -0.145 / 19.7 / 24.1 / 22.2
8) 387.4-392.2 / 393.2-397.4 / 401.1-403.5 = 0.310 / 20.2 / 25.4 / 22.5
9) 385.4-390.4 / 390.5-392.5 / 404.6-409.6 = -0.115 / 20.7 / 24.2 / 21.4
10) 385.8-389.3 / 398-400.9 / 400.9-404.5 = 0.052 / 20.9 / 25.6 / 24.6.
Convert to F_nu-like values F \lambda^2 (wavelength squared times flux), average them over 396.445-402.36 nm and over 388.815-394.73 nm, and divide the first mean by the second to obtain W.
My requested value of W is 1.16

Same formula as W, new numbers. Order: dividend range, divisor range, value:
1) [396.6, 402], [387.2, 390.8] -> 1.26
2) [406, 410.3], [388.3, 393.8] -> 1.30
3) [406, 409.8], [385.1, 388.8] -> 1.20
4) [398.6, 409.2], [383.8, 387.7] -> 1.24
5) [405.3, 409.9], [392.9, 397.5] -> 1.49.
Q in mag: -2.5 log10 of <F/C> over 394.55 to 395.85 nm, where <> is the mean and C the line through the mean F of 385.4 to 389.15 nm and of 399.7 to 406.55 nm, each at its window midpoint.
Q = 0.08 mag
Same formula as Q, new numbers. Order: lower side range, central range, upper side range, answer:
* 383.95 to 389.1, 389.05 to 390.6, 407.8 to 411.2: 0.092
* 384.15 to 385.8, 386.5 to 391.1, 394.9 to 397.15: -0.076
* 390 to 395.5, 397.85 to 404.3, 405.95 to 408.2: -0.096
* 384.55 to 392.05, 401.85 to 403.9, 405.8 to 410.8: -0.133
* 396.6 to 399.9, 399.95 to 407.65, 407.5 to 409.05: -0.148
